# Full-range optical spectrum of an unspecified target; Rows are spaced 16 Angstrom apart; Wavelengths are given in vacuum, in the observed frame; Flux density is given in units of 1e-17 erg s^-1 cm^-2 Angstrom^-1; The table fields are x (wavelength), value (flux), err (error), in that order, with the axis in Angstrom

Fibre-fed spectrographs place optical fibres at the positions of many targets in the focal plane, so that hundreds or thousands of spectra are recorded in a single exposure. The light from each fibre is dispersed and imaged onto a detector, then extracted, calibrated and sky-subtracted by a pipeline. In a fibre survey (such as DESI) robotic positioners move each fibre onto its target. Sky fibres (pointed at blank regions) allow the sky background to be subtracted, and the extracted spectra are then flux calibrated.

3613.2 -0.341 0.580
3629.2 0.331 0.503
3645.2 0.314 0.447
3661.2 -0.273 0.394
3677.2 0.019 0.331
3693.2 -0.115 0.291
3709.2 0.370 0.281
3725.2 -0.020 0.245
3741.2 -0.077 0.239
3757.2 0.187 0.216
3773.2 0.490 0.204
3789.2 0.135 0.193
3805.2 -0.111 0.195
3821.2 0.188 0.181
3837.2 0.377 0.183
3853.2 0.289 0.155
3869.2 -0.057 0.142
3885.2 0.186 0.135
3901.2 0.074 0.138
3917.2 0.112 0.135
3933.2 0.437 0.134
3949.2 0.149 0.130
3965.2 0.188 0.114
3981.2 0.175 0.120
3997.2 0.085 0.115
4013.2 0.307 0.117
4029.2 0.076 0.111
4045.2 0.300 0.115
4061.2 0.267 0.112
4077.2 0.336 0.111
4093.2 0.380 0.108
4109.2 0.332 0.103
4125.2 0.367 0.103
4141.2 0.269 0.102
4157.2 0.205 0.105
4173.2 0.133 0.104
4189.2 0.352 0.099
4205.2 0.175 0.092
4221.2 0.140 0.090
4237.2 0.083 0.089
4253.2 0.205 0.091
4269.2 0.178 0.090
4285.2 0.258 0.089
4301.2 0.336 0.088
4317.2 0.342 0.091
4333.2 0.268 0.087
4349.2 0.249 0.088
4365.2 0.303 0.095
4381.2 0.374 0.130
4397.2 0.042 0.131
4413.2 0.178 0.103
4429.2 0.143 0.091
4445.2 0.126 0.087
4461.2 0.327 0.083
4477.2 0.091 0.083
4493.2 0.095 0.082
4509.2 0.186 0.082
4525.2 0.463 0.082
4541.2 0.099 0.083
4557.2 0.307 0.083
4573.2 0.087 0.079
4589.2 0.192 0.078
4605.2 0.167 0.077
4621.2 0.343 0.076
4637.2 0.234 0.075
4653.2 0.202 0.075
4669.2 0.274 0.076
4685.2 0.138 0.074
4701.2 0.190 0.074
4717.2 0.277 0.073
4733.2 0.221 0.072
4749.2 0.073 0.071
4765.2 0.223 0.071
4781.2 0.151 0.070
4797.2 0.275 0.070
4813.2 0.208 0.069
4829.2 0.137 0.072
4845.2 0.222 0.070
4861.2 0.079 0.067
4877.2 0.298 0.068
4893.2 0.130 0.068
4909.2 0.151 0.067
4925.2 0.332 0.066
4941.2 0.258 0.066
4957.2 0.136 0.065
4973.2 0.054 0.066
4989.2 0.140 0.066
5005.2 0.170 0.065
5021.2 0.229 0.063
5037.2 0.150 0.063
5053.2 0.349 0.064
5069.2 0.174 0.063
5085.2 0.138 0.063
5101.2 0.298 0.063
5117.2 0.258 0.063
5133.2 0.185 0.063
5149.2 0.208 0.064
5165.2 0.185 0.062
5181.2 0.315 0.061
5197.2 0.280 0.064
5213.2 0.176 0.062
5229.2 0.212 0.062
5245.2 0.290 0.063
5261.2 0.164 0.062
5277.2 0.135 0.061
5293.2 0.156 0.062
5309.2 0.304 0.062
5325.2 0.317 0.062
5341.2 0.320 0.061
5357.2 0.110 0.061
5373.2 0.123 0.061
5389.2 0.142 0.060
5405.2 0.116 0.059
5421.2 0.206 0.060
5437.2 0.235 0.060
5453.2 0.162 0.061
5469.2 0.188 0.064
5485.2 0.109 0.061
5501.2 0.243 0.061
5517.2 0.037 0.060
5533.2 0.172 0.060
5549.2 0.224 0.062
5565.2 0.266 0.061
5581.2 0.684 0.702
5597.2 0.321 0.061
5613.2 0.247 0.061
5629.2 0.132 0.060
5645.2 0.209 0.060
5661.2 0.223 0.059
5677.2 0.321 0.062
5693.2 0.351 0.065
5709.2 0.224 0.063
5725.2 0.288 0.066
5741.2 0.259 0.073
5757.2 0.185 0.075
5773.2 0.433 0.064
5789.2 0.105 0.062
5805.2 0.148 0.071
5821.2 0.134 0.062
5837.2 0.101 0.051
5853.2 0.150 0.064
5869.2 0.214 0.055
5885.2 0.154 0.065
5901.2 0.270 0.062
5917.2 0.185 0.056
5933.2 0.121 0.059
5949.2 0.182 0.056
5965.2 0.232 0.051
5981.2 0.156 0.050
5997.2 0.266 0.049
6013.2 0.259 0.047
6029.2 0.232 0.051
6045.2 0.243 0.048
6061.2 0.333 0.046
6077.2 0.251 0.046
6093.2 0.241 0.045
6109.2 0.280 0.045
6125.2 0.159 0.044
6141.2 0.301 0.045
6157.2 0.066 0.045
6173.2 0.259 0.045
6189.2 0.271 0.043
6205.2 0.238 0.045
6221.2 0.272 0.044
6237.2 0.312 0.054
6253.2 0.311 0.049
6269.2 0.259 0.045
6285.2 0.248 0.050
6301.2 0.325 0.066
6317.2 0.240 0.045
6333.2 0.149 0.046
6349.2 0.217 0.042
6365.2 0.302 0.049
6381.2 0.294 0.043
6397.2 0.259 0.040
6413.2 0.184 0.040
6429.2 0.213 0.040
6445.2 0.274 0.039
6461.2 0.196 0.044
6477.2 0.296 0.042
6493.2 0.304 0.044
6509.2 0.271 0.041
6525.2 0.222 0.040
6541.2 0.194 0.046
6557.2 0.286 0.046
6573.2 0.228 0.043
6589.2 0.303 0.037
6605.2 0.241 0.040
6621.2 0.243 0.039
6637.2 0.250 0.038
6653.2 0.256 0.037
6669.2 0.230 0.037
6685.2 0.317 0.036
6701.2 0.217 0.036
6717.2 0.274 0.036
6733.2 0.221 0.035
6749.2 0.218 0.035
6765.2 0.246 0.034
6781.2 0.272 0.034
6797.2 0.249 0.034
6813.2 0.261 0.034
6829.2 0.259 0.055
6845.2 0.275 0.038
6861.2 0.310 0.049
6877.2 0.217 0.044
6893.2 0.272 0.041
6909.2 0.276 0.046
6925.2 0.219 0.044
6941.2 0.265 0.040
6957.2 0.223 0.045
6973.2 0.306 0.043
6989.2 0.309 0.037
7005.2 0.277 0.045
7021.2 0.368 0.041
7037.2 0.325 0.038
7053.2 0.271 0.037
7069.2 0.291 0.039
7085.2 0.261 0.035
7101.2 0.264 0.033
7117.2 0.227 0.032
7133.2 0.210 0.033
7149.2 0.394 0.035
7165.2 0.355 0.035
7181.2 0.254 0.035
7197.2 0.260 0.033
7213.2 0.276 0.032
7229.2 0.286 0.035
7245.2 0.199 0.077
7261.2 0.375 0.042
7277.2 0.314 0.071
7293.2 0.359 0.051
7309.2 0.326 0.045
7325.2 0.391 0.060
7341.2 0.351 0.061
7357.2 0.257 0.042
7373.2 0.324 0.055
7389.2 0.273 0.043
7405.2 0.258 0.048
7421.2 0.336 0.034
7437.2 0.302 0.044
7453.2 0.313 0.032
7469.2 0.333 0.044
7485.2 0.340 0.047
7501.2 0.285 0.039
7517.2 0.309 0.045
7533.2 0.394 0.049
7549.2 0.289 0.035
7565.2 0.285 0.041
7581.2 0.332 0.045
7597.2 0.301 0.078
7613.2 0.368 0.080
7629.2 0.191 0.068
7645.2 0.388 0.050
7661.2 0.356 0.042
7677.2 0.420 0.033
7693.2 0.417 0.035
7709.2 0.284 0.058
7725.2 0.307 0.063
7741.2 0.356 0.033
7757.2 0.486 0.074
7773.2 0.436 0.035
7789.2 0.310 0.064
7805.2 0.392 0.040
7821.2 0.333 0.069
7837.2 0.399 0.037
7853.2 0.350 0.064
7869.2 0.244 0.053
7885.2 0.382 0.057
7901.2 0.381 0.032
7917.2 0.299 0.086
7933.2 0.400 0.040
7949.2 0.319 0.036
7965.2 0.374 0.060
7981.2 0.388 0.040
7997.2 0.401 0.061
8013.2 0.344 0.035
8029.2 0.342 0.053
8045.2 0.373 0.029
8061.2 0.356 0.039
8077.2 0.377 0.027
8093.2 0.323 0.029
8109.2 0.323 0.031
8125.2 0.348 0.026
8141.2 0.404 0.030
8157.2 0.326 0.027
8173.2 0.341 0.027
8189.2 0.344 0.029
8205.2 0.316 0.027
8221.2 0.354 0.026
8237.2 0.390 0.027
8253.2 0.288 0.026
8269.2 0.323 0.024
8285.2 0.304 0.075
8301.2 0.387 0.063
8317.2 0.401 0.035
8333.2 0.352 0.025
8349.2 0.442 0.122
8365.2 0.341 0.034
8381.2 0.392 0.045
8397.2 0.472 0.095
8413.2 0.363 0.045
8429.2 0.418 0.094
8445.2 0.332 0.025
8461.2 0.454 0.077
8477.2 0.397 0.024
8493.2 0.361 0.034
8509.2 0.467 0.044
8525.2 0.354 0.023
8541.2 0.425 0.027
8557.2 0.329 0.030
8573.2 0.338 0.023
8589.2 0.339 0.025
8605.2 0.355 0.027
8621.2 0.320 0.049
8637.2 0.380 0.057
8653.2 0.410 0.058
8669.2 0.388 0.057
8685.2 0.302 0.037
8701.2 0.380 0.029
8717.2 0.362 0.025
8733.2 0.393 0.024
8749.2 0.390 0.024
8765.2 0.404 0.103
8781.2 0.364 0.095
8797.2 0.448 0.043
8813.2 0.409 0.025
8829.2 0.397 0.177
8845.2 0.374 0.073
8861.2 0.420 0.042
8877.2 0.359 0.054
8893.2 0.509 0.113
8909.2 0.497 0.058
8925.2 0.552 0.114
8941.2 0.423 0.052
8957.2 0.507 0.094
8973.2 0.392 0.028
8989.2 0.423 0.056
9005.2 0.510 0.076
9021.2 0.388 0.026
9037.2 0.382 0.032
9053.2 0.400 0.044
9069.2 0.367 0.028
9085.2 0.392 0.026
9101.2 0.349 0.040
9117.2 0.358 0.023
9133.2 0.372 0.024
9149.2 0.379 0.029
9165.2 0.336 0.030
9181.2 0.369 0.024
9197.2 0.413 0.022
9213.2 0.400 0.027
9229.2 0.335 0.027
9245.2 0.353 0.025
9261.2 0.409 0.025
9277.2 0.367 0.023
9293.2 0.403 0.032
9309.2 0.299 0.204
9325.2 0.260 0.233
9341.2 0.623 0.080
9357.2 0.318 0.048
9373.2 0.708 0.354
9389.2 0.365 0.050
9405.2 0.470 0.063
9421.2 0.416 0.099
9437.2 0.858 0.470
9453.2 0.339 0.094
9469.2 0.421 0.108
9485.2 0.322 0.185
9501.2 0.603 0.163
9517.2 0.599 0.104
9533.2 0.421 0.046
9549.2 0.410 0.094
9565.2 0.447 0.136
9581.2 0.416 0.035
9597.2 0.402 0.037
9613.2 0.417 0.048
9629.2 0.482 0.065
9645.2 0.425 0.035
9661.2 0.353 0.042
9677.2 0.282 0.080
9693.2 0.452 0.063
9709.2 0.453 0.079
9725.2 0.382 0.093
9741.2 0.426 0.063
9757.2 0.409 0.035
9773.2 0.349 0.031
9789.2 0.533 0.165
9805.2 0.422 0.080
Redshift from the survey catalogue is 0.549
